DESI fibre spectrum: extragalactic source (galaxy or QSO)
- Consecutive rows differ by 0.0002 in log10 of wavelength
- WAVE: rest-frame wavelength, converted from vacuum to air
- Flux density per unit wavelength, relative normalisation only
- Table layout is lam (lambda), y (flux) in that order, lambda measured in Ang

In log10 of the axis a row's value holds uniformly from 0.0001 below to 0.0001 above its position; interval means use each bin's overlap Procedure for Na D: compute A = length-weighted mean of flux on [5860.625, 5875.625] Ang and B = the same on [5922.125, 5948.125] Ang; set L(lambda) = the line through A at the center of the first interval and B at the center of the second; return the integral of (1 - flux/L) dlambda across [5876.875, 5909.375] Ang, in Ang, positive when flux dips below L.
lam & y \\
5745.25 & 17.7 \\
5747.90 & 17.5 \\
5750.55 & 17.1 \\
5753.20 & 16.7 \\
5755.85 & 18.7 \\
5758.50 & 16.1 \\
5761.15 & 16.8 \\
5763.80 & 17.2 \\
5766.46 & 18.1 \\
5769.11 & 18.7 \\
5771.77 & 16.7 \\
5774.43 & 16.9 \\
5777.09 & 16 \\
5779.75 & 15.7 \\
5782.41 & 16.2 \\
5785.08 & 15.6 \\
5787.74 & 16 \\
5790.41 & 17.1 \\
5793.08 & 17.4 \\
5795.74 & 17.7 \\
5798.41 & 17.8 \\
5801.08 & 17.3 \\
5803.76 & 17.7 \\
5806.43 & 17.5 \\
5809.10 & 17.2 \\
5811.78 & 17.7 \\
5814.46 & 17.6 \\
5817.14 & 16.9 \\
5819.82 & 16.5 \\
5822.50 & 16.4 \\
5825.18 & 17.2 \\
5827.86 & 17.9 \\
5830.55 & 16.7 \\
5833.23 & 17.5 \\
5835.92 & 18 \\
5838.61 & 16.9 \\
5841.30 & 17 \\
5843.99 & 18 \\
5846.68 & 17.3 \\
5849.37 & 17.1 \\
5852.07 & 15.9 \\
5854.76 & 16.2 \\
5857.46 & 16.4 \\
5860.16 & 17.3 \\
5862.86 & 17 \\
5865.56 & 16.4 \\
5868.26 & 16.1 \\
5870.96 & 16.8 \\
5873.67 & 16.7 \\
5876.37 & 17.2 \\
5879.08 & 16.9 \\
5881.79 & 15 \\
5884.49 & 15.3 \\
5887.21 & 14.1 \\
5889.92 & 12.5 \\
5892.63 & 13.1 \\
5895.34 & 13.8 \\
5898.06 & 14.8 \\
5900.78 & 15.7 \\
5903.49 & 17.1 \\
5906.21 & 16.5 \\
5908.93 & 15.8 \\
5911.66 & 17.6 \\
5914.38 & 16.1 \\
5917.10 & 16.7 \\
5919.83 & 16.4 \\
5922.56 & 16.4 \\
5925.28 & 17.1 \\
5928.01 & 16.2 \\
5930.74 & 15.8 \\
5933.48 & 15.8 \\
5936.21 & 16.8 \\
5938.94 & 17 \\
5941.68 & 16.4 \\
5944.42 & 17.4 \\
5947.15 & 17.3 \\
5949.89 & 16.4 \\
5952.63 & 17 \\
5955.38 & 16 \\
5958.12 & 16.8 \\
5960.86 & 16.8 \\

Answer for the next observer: 3.1 Ang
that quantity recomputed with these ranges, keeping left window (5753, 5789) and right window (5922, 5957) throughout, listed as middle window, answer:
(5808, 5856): -1.1 Ang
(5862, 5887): 0.6 Ang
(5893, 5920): 1.2 Ang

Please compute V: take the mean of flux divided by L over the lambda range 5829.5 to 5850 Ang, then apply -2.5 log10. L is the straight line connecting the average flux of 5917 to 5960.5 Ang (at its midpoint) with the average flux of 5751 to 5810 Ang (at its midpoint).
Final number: -0.03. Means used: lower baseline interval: 17.1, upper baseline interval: 16.6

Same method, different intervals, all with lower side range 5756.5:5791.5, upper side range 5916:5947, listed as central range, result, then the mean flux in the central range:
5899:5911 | 0.020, 16.3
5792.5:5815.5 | -0.054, 17.5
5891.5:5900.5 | 0.176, 14.1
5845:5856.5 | 0.000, 16.7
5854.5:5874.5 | 0.001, 16.6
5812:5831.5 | -0.025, 17.1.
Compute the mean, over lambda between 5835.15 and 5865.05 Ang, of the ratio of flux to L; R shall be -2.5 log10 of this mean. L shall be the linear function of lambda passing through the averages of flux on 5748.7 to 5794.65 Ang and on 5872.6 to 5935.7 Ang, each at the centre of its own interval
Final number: -0.05 mag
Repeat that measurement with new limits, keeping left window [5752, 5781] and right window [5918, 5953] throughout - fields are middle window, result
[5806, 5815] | -0.03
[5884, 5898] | 0.21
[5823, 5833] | -0.02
